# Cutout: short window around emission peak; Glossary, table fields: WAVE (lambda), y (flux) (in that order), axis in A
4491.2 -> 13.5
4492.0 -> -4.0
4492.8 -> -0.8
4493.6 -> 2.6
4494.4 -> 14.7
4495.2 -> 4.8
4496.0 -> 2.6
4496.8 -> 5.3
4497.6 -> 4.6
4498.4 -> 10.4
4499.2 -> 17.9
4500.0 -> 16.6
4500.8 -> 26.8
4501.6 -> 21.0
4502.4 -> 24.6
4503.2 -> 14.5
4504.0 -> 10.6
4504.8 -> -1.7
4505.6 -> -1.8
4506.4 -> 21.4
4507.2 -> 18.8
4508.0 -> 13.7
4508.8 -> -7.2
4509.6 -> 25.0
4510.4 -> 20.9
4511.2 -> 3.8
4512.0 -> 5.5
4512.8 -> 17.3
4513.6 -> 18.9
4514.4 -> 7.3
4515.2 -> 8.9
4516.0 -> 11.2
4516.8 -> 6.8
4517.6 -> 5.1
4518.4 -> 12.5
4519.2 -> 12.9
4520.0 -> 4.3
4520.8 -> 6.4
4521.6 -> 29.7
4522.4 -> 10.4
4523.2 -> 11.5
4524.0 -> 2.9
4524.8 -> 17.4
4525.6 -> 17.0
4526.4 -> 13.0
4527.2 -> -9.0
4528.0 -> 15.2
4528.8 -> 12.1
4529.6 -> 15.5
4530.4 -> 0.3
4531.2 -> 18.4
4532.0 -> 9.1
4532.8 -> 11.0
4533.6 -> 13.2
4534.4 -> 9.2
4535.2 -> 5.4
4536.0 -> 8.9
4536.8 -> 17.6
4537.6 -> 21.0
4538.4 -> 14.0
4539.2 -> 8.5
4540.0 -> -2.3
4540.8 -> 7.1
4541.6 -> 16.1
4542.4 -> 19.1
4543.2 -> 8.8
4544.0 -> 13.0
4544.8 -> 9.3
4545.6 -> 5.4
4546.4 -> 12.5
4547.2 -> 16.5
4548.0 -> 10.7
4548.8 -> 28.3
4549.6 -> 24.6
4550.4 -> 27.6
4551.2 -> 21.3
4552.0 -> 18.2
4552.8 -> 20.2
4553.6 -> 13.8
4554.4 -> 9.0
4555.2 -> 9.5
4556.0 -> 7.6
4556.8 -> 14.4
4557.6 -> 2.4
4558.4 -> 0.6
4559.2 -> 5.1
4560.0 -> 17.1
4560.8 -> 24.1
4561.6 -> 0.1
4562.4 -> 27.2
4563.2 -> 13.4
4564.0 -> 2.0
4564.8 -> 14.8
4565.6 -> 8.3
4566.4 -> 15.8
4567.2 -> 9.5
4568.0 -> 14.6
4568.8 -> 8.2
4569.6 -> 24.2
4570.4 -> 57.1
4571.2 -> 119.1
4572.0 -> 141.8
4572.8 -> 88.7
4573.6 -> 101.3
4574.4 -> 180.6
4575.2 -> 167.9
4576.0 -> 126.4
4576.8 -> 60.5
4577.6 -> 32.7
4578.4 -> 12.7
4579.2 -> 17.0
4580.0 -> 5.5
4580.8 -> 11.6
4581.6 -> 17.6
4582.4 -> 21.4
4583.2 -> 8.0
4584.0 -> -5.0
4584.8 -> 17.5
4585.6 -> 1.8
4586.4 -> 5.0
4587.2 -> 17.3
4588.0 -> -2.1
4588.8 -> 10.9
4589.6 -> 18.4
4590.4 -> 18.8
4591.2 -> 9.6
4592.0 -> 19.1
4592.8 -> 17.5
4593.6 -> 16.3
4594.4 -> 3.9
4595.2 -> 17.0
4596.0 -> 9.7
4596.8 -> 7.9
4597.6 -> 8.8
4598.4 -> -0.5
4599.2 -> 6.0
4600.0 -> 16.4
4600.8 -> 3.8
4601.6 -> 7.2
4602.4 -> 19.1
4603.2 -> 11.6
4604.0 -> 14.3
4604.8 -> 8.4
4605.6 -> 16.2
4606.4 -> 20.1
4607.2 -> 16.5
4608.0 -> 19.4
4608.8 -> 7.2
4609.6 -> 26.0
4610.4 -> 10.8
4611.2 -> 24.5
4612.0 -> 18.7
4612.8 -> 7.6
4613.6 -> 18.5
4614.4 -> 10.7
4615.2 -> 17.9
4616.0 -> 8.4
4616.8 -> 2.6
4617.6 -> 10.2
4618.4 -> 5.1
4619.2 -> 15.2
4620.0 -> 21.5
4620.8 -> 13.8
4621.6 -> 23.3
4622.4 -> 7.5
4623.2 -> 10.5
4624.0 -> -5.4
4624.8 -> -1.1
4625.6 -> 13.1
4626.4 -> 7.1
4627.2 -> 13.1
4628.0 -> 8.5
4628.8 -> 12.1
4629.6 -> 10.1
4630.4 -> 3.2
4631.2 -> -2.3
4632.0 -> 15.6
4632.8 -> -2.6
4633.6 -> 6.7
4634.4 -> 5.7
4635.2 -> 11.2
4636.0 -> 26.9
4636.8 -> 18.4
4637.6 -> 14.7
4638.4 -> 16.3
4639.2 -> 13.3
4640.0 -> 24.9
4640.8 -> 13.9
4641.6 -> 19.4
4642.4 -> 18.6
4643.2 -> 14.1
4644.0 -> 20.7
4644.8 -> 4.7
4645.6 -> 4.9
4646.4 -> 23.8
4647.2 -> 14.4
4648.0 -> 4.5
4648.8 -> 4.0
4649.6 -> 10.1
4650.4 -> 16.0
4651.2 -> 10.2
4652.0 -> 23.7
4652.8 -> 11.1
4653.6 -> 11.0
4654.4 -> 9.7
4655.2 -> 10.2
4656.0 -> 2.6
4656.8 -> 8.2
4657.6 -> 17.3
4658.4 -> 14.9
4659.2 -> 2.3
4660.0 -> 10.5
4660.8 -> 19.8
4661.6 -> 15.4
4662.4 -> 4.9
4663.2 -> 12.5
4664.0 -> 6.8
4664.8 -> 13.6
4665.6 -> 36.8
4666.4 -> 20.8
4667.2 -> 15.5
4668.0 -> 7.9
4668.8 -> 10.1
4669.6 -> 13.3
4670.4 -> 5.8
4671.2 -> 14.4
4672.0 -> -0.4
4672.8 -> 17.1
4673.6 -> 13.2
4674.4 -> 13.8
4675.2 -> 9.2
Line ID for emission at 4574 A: [O II] 3727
